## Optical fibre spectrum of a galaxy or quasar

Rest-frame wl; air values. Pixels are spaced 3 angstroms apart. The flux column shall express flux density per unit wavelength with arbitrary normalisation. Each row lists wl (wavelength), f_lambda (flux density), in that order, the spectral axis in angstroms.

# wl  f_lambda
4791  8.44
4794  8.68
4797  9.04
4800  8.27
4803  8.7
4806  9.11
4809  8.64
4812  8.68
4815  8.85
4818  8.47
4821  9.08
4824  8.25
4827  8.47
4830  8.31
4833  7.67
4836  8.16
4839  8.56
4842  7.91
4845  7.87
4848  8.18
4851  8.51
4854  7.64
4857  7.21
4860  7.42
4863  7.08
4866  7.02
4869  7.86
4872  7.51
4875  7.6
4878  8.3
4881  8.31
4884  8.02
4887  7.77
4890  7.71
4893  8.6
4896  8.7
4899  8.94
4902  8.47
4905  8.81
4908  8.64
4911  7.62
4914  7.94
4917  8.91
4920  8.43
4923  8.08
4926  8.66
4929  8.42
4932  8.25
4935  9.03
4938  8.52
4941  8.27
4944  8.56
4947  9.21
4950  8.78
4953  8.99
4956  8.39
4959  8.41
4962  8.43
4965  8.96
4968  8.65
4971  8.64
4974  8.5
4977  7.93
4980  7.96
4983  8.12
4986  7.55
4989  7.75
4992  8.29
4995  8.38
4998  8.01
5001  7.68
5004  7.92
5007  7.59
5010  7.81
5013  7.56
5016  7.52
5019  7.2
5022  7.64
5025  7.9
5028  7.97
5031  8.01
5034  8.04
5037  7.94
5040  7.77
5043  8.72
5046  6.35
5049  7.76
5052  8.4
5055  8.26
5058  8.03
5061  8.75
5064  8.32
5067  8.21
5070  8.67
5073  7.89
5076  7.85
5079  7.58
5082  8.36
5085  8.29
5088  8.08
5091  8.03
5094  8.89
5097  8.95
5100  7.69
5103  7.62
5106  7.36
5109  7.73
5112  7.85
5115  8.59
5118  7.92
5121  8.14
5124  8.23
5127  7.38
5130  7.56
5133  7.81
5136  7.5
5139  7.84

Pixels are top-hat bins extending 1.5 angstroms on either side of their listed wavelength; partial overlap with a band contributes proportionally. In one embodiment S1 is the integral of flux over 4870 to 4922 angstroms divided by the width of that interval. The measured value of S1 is 8.25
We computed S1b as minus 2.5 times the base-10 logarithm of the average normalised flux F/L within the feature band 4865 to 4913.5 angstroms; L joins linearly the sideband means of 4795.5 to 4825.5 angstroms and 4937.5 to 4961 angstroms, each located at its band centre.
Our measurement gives 0.07 mag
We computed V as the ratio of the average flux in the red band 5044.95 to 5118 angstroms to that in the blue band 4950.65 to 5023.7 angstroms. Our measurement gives 1.00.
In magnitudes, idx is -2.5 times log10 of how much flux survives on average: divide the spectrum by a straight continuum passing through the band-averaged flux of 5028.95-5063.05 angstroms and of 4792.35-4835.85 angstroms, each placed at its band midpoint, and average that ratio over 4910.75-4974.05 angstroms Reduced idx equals -0.037 mag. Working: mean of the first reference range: 8.57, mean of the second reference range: 8.01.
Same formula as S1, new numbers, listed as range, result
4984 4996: 7.98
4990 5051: 7.81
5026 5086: 8.06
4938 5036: 8.15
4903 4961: 8.52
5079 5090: 8.14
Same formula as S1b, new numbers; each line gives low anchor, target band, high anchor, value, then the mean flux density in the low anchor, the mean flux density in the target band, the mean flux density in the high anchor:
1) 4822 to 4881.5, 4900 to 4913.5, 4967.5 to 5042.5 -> -0.06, 7.89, 8.37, 7.93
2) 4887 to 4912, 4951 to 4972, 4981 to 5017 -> -0.08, 8.41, 8.64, 7.85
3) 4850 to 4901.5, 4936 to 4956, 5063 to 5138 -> -0.10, 7.9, 8.7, 8.02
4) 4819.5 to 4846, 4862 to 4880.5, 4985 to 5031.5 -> 0.07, 8.26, 7.62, 7.8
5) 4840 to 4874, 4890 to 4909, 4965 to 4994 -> -0.10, 7.67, 8.62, 8.2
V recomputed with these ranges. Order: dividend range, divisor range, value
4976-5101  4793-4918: 0.97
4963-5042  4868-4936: 0.96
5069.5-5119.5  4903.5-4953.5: 0.95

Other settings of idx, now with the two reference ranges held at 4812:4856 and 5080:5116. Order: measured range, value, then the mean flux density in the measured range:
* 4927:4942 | -0.04 mag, 8.51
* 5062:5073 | -0.03 mag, 8.35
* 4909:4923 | 0.00 mag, 8.22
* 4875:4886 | 0.02 mag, 8.11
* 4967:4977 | -0.04 mag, 8.49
